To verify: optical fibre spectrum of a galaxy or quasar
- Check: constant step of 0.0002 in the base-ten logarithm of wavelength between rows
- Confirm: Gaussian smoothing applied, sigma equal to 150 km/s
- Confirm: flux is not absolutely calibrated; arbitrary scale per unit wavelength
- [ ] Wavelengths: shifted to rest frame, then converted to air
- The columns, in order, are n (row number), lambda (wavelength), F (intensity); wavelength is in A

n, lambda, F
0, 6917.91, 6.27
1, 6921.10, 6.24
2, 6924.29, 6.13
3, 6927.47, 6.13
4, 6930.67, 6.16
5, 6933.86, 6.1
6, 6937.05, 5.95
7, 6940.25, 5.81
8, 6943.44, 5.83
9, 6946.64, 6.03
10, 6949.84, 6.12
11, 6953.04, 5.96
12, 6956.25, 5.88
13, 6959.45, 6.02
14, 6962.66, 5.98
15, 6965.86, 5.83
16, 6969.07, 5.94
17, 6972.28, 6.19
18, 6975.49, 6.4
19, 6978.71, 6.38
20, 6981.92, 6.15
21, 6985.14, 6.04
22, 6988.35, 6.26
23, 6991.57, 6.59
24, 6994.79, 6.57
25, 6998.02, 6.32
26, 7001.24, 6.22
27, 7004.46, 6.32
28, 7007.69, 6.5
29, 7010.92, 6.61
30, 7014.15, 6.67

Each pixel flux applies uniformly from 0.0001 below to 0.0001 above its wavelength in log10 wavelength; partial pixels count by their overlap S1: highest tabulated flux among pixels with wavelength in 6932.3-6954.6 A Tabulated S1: 6.12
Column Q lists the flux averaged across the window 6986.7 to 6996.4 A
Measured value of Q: 6.48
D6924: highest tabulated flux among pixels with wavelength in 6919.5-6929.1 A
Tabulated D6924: 6.24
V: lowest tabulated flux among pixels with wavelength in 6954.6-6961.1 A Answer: 5.88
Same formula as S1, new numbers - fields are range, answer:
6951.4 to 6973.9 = 6.19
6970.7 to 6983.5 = 6.4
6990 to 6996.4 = 6.59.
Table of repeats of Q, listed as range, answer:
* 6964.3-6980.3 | 6.15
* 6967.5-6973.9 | 6.07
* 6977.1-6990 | 6.21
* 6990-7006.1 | 6.4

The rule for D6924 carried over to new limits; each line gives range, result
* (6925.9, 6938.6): 6.16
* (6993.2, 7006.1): 6.57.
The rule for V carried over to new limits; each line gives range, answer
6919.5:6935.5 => 6.1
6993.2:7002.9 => 6.22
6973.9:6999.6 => 6.04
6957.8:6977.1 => 5.83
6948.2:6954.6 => 5.96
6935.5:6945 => 5.81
